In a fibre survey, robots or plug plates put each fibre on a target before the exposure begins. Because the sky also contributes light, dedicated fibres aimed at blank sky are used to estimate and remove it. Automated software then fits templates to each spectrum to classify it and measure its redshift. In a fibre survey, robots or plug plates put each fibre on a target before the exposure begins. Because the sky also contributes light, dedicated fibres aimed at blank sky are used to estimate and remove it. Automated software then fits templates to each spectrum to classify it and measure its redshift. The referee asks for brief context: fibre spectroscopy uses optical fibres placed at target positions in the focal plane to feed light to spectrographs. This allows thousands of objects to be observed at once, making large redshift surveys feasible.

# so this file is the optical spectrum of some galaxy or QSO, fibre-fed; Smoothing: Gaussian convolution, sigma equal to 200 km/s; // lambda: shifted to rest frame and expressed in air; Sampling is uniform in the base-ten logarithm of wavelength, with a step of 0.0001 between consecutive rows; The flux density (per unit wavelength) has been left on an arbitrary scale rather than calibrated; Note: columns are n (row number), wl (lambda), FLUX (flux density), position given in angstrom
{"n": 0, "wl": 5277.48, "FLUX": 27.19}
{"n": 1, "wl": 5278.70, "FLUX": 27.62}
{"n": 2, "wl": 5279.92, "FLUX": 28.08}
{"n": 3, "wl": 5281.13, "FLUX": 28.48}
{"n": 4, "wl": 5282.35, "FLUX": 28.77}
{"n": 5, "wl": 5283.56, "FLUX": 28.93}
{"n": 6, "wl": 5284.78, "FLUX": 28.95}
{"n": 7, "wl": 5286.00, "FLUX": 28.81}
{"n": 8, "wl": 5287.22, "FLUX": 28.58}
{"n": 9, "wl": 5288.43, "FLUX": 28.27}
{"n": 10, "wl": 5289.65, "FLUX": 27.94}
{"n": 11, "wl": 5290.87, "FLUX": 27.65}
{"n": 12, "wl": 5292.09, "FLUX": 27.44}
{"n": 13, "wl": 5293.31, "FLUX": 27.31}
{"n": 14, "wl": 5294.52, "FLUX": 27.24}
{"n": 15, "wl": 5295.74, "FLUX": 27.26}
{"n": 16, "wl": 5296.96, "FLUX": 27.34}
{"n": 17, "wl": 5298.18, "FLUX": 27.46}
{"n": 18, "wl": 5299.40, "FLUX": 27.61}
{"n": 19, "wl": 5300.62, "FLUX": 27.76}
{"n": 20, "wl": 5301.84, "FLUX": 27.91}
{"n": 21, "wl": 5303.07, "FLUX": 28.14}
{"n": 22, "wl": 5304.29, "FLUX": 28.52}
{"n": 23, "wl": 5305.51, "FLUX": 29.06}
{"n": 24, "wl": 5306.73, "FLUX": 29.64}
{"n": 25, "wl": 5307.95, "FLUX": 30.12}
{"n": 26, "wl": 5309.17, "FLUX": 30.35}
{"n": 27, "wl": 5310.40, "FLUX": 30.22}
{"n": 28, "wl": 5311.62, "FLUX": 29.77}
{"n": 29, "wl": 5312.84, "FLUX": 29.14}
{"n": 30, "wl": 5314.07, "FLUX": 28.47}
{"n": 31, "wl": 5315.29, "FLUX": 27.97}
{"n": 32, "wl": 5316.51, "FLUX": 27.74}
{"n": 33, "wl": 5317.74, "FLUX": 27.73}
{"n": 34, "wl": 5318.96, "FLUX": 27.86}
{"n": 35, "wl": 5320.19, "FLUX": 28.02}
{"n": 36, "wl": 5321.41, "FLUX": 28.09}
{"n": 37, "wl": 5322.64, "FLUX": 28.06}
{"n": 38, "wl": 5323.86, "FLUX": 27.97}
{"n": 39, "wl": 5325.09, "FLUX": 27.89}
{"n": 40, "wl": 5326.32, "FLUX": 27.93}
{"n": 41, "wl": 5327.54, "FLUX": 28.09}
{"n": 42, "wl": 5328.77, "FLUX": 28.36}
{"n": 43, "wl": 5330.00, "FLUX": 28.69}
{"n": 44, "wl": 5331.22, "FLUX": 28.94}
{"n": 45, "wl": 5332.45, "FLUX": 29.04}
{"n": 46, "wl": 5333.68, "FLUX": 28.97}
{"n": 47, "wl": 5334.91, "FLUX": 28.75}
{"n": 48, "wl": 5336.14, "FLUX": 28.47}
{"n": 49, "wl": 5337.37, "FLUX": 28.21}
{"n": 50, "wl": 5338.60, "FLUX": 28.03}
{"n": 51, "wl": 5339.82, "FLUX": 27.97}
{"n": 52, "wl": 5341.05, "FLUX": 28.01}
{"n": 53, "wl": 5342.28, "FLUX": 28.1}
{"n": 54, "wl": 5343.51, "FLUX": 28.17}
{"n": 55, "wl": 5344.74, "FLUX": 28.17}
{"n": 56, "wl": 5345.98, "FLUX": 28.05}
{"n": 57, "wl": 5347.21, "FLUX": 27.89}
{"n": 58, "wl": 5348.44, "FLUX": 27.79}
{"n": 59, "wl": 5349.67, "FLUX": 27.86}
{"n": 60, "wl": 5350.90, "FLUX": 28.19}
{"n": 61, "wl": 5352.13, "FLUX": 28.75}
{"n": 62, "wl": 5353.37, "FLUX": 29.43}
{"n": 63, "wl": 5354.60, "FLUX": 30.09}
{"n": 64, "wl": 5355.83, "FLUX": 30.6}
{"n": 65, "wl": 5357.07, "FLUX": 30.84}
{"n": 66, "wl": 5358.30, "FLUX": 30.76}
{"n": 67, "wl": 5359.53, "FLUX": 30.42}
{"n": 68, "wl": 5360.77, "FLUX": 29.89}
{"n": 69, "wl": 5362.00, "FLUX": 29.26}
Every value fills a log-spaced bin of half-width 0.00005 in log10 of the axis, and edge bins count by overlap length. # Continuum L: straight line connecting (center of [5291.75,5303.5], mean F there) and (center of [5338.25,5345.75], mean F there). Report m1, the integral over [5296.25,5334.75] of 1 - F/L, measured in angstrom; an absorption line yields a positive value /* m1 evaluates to -1.0 angstrom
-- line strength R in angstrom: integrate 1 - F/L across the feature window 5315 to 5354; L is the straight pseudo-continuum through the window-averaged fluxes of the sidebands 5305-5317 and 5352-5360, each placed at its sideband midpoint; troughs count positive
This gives 2.0 angstrom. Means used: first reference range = 29.3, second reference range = 30.2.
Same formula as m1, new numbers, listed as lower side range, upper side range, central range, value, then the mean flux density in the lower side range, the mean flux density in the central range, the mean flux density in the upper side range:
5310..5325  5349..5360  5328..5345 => 0.4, 28.4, 28.4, 29.7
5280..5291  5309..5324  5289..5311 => 0.2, 28.5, 28.3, 28.5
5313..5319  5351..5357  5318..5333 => 0.1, 28.1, 28.2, 29.7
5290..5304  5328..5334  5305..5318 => -0.5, 27.6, 29.1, 28.8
